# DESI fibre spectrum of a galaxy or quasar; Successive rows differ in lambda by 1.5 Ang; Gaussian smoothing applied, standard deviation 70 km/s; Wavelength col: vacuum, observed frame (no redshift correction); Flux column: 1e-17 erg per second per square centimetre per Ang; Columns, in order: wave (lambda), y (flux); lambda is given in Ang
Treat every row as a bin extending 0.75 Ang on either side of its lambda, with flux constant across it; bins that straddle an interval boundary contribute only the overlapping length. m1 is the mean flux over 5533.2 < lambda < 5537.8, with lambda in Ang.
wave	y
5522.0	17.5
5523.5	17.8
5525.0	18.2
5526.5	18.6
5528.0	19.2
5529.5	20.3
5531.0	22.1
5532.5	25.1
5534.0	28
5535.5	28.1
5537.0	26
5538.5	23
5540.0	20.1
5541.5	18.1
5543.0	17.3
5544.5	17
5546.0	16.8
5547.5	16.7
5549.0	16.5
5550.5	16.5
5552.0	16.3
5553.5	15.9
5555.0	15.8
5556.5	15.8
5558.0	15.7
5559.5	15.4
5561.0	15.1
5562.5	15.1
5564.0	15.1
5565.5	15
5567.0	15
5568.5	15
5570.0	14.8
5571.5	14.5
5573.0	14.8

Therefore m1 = 27.3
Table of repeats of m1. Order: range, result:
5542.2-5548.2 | 17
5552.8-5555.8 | 15.8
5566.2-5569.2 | 15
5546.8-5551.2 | 16.6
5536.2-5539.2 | 24.6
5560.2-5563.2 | 15.1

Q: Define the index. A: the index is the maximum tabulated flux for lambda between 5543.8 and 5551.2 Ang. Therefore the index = 17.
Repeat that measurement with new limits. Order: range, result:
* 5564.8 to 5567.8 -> 15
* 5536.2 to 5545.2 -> 26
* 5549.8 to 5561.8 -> 16.5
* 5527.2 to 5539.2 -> 28.1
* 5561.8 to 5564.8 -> 15.1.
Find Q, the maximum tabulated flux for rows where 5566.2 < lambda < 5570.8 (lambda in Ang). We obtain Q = 15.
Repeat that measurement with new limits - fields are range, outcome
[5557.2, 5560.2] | 15.7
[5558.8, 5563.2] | 15.4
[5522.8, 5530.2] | 20.3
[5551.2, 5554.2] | 16.3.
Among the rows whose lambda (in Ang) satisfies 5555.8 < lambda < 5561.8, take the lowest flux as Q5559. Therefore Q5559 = 15.1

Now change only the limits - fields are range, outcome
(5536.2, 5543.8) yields 17.3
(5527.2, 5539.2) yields 19.2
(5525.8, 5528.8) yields 18.6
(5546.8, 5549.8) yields 16.5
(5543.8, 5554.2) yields 15.9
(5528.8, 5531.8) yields 20.3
